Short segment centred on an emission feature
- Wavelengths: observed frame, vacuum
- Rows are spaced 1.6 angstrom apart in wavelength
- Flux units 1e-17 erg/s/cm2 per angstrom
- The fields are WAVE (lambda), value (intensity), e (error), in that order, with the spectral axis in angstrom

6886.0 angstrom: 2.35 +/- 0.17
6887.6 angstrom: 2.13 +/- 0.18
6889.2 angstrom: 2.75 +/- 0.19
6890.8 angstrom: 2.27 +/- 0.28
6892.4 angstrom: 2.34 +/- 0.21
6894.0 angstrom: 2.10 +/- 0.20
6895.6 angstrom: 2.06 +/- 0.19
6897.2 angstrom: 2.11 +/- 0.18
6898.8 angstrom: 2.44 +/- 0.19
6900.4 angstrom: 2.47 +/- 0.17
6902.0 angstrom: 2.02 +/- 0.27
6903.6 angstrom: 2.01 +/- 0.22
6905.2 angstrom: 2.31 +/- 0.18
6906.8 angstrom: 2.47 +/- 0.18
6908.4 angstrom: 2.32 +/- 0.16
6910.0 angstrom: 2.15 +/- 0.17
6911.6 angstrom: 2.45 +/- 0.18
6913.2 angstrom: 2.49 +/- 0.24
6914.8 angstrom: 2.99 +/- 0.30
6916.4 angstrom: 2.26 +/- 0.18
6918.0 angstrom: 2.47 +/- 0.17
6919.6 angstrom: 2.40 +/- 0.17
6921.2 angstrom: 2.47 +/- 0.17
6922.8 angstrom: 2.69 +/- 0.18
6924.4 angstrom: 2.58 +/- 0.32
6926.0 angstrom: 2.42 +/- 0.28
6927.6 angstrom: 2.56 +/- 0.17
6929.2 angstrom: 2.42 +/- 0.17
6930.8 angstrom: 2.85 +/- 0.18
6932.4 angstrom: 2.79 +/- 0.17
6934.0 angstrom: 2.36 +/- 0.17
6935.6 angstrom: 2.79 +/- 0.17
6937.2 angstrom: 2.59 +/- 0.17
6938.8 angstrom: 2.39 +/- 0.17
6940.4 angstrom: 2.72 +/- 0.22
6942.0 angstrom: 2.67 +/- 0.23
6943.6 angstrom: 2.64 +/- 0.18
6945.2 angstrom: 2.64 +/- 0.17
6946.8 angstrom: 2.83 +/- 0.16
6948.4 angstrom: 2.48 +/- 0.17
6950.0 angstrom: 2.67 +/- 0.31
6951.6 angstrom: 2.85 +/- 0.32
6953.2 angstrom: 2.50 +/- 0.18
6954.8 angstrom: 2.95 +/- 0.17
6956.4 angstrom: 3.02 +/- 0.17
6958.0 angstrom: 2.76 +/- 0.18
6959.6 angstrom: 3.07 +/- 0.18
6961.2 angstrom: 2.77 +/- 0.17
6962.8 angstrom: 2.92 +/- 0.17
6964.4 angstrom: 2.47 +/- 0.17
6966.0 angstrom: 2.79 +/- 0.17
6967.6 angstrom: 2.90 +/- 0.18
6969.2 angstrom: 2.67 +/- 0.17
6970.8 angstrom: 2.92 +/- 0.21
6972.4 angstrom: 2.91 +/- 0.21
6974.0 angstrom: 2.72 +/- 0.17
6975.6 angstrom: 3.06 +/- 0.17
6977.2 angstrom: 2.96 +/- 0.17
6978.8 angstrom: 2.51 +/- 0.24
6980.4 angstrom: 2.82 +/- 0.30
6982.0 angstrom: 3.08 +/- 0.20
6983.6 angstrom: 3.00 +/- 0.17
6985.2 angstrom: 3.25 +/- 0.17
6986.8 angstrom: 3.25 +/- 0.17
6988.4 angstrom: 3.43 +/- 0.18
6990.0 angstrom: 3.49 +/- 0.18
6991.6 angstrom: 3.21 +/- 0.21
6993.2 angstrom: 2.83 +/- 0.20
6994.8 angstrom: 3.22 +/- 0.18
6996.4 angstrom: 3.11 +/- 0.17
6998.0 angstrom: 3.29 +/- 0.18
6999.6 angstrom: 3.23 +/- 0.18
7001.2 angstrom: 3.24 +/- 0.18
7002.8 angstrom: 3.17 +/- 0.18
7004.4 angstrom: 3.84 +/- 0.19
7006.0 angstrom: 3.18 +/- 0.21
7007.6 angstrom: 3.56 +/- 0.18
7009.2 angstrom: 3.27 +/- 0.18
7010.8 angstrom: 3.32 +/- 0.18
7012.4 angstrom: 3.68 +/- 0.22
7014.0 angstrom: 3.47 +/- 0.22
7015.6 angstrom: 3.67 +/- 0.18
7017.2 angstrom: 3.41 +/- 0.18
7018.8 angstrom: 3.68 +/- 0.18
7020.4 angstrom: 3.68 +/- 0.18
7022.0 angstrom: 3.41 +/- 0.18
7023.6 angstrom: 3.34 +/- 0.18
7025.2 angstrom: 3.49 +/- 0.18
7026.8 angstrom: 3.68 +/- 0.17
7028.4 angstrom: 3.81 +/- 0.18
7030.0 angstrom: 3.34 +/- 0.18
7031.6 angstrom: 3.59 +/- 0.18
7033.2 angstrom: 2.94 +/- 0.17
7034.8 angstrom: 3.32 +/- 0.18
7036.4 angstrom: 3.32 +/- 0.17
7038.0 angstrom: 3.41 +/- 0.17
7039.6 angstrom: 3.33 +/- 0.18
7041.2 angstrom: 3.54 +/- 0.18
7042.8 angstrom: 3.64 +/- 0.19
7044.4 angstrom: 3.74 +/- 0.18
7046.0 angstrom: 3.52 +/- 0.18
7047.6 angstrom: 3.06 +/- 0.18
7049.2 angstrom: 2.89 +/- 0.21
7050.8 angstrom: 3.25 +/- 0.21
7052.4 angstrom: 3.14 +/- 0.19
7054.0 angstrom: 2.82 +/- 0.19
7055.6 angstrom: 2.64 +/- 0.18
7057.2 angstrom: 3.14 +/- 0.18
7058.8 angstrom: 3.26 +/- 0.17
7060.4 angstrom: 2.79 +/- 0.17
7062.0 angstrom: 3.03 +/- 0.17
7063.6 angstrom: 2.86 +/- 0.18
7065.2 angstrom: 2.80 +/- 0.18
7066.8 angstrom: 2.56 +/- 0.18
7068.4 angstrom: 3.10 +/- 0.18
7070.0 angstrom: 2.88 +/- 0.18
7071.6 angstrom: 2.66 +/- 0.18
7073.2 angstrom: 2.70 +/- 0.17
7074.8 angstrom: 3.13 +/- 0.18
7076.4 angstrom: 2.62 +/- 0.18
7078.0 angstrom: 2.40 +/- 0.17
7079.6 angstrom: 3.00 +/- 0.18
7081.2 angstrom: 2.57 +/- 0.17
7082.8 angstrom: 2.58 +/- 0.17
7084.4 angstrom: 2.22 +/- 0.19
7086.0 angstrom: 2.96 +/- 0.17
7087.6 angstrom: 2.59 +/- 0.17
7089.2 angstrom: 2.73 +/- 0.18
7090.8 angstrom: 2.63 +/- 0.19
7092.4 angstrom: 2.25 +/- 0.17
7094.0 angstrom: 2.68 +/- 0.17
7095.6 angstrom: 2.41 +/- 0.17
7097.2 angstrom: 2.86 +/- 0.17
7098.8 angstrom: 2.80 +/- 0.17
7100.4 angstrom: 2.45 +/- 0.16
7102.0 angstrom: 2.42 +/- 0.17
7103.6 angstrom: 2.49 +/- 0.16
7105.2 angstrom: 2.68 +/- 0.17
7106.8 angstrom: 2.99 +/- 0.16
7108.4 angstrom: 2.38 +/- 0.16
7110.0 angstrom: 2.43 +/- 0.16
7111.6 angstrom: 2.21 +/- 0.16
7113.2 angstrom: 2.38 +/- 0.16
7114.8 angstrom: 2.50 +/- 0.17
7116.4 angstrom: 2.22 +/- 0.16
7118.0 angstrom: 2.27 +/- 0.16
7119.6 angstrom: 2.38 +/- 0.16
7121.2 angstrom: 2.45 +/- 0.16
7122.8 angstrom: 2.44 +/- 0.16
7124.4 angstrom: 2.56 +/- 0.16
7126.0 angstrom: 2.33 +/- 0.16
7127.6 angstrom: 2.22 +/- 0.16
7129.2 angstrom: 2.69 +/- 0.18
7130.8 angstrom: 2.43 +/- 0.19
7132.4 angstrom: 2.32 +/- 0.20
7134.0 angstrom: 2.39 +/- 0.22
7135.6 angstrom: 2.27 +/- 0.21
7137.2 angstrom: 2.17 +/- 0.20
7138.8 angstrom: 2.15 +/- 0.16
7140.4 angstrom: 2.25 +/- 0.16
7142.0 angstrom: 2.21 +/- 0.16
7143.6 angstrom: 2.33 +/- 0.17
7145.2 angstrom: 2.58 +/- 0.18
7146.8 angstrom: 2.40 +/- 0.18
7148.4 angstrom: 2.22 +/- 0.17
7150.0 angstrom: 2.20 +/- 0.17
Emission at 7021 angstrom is Mg II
